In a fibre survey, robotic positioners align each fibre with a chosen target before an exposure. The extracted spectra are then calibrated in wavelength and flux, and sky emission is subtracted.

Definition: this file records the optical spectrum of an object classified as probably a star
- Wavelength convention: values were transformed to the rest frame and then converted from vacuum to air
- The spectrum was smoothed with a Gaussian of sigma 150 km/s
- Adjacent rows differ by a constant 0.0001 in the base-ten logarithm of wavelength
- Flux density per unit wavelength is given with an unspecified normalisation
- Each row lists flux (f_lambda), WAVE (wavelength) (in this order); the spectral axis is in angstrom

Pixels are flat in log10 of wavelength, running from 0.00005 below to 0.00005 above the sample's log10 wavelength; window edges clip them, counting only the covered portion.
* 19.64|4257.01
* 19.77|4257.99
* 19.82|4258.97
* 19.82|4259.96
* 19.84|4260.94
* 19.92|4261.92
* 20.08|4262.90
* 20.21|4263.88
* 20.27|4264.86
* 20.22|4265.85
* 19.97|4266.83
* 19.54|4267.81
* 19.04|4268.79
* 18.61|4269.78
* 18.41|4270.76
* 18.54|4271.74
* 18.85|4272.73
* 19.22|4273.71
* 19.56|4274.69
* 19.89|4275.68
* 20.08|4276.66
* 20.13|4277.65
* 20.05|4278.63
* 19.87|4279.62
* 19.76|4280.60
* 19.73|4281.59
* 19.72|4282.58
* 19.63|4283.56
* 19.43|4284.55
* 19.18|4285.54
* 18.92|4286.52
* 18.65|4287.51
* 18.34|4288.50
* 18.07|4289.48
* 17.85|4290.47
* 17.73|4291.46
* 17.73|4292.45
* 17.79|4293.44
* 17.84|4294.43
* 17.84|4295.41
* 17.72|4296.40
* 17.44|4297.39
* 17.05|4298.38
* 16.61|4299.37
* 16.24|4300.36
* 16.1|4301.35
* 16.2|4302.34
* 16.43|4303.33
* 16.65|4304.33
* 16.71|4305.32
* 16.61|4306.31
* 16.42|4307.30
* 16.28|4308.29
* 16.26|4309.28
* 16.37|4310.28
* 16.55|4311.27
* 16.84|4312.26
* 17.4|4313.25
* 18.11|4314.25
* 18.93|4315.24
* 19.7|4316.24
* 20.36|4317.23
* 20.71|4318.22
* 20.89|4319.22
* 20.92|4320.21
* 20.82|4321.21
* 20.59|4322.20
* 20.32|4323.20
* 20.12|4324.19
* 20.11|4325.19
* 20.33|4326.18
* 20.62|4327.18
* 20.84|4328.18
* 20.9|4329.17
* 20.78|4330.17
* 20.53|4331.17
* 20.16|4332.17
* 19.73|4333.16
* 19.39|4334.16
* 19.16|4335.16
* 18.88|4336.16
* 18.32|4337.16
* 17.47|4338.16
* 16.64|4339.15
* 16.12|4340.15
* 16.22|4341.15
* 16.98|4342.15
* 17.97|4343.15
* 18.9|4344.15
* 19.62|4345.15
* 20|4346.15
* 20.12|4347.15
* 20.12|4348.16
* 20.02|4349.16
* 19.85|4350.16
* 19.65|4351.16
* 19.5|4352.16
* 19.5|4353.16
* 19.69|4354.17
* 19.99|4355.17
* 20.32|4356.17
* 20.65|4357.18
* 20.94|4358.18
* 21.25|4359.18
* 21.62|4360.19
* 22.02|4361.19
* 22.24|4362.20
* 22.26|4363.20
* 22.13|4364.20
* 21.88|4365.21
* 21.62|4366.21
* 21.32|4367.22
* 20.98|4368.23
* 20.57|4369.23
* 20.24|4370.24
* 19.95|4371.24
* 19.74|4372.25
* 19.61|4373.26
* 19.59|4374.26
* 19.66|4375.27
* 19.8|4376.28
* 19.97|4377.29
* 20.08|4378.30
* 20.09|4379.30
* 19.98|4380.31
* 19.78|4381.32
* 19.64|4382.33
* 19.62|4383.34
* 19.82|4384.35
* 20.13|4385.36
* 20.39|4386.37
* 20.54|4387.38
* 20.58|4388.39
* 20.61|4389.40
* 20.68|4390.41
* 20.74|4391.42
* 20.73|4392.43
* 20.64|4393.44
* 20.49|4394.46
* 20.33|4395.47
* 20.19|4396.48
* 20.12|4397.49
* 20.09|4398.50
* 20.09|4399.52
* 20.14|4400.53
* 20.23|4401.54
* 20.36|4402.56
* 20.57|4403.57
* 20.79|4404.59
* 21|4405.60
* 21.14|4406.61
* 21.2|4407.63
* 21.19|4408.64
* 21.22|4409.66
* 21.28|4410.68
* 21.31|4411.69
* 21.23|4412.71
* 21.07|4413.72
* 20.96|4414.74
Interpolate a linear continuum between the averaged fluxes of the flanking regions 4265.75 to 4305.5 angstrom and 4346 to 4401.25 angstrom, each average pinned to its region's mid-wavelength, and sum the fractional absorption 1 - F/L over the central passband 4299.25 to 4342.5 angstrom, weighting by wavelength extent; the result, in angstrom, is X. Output 1.7 angstrom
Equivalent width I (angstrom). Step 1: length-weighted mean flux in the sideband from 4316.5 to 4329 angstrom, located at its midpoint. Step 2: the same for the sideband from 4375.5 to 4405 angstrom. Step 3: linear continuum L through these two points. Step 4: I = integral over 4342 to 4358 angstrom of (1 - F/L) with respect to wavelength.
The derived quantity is 0.6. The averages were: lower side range 20.6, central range 19.6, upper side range 20.2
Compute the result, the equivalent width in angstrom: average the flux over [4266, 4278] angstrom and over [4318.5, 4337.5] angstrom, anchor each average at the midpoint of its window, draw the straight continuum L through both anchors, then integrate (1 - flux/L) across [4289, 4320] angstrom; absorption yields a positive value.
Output 3.56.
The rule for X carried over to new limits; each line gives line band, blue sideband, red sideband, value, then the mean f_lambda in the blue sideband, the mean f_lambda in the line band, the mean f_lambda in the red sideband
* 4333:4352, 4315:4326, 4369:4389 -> 1.4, 20.4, 18.7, 20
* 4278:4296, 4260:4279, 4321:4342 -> 0.7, 19.6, 18.8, 19.4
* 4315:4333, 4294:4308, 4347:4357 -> -2.2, 16.8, 20.4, 19.9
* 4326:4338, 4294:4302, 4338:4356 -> -1.0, 17.1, 19.9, 18.9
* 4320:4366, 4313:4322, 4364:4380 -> 0.4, 19.8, 19.9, 20.4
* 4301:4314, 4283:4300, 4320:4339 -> 1.6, 18.1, 16.6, 19.9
